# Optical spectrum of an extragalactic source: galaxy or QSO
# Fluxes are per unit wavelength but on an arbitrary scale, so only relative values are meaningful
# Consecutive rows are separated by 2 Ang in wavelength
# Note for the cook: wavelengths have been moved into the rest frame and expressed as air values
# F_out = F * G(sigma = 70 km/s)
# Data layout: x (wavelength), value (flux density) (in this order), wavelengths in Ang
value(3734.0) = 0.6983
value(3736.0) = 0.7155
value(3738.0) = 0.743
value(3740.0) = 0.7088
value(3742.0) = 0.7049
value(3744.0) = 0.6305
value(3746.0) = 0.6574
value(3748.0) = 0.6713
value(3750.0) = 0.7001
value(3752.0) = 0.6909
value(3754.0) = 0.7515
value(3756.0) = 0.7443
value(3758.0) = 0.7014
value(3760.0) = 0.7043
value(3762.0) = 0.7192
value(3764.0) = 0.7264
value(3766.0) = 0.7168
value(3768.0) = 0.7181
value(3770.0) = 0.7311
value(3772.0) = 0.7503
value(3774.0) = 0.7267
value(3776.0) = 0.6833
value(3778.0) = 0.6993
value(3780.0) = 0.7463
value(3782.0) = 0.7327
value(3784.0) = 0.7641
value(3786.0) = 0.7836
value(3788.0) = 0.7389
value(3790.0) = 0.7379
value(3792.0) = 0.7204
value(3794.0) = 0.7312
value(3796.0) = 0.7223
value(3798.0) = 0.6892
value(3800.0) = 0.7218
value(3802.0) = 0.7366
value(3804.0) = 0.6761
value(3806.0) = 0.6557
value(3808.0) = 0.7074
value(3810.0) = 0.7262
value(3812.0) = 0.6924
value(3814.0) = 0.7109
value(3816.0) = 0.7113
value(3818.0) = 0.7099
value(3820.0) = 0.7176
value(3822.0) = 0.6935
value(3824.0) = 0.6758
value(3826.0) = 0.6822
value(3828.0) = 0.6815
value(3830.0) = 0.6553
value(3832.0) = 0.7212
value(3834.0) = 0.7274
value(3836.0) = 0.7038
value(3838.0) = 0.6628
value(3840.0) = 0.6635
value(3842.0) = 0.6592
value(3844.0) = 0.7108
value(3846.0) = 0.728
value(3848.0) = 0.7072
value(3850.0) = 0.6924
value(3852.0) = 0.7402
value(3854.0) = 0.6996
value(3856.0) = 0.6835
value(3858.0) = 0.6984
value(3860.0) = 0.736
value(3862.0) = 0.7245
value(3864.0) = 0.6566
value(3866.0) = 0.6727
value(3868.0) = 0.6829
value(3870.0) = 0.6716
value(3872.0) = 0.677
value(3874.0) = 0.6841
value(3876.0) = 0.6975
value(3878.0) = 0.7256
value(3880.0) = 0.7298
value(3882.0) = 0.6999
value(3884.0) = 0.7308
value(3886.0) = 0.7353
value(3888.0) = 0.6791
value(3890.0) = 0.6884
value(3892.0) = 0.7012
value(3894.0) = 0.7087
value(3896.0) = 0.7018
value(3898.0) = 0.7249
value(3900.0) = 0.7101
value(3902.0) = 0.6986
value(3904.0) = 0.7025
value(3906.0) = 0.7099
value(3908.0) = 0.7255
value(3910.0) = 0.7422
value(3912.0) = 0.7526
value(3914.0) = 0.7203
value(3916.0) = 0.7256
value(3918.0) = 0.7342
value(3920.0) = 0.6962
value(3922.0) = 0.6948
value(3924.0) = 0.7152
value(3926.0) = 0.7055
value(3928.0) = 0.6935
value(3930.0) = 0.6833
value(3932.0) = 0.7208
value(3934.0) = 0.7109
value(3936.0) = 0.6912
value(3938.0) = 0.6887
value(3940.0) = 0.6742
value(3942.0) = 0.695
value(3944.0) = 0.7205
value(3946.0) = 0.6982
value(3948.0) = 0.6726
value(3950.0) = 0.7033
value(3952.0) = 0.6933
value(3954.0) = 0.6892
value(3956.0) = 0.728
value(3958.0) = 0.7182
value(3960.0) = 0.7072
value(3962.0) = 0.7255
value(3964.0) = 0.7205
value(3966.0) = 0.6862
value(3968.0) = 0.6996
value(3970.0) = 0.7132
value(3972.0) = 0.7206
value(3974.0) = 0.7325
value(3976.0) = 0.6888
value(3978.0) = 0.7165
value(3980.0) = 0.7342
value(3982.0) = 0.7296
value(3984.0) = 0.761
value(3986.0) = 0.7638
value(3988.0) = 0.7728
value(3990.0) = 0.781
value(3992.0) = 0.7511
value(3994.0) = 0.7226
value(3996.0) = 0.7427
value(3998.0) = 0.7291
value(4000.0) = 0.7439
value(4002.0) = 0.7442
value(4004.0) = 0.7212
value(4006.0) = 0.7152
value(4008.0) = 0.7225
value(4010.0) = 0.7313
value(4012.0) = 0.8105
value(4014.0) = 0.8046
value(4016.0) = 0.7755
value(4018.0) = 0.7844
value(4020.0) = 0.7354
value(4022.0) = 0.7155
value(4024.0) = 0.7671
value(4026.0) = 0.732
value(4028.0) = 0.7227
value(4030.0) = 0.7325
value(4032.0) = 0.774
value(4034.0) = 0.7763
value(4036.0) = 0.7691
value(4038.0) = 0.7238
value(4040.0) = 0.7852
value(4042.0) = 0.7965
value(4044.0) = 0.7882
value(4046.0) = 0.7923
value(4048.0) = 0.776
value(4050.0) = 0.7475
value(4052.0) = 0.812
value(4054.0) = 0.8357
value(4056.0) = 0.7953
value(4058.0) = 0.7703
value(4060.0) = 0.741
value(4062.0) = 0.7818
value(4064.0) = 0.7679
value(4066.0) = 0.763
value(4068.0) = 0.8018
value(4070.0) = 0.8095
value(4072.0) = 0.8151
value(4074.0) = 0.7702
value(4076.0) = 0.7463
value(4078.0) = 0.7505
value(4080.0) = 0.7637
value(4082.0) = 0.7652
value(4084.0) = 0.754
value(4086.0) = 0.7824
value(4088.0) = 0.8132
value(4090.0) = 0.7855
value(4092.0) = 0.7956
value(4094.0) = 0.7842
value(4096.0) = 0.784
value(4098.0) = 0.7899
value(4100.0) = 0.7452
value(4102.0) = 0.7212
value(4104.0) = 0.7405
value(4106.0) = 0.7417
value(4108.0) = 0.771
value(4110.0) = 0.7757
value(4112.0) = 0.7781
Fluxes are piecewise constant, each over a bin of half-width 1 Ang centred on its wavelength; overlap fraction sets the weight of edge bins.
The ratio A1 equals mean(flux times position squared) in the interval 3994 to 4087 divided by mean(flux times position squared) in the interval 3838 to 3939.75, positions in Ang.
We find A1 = 1.2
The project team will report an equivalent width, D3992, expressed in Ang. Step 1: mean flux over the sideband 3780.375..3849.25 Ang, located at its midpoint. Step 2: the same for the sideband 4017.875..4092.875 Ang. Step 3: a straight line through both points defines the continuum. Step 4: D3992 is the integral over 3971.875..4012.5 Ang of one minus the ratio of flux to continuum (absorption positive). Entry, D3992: 0.8 Ang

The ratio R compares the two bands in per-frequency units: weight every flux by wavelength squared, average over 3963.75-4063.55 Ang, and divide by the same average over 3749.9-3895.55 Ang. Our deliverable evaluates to 1.17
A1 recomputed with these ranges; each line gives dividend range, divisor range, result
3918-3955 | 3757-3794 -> 1.04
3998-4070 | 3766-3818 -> 1.20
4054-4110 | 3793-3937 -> 1.23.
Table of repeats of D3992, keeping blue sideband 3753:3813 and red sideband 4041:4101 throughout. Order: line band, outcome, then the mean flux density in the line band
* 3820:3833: 0.77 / 0.687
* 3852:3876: 1.50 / 0.692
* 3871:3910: 1.89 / 0.708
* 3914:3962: 3.19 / 0.703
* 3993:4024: 0.84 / 0.747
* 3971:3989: 0.63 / 0.736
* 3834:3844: 0.70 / 0.682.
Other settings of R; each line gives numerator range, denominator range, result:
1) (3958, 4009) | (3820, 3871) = 1.13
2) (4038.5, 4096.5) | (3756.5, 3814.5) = 1.25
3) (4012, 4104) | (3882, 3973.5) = 1.16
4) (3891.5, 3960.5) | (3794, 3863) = 1.06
